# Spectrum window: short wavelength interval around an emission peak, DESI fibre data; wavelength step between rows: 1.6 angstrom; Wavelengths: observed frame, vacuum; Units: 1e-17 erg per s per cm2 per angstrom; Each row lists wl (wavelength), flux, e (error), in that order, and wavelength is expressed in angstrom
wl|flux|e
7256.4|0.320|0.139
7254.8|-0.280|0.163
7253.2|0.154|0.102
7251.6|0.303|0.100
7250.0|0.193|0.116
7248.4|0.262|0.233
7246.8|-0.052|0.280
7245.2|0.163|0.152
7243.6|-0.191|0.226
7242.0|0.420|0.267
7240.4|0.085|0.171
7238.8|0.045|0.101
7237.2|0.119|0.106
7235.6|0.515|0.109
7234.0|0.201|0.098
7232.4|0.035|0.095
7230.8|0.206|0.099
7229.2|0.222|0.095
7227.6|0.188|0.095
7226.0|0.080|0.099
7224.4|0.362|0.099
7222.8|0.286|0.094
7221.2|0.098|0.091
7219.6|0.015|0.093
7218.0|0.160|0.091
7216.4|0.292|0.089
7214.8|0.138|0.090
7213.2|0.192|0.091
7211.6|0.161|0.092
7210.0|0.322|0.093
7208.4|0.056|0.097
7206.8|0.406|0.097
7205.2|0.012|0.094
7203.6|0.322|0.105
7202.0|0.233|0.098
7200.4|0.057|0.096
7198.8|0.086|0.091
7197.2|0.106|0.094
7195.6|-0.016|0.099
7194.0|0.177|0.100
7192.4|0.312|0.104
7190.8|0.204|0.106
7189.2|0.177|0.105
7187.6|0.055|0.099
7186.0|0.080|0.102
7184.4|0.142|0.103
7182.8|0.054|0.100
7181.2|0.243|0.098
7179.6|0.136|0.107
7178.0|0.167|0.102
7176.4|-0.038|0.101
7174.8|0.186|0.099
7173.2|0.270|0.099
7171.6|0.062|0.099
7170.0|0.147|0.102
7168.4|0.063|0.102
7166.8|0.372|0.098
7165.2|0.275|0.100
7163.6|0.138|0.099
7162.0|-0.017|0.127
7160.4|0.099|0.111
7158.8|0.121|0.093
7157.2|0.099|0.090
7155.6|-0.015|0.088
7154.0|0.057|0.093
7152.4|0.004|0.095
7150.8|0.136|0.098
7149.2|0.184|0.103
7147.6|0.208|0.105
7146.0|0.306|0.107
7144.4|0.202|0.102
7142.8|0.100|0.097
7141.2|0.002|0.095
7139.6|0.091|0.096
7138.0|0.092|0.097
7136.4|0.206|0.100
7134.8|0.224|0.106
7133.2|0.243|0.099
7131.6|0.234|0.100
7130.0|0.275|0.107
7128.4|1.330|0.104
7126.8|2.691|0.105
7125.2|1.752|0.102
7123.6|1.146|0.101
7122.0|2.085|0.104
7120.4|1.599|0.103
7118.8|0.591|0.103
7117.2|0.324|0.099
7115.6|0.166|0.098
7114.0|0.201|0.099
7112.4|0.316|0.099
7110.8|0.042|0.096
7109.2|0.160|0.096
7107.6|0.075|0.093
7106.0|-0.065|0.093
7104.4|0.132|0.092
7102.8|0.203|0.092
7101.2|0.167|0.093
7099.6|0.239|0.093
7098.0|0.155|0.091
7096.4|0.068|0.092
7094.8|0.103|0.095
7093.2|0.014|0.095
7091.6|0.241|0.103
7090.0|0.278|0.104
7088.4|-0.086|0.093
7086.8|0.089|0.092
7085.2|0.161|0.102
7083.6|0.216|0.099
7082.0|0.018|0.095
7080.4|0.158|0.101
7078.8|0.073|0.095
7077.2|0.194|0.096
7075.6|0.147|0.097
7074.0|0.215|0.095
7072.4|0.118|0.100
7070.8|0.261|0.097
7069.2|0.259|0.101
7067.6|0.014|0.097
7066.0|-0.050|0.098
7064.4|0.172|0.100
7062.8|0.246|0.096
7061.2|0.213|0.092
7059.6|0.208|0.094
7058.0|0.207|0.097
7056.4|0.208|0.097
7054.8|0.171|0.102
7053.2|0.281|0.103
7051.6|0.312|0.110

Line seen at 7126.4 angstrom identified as [O II]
